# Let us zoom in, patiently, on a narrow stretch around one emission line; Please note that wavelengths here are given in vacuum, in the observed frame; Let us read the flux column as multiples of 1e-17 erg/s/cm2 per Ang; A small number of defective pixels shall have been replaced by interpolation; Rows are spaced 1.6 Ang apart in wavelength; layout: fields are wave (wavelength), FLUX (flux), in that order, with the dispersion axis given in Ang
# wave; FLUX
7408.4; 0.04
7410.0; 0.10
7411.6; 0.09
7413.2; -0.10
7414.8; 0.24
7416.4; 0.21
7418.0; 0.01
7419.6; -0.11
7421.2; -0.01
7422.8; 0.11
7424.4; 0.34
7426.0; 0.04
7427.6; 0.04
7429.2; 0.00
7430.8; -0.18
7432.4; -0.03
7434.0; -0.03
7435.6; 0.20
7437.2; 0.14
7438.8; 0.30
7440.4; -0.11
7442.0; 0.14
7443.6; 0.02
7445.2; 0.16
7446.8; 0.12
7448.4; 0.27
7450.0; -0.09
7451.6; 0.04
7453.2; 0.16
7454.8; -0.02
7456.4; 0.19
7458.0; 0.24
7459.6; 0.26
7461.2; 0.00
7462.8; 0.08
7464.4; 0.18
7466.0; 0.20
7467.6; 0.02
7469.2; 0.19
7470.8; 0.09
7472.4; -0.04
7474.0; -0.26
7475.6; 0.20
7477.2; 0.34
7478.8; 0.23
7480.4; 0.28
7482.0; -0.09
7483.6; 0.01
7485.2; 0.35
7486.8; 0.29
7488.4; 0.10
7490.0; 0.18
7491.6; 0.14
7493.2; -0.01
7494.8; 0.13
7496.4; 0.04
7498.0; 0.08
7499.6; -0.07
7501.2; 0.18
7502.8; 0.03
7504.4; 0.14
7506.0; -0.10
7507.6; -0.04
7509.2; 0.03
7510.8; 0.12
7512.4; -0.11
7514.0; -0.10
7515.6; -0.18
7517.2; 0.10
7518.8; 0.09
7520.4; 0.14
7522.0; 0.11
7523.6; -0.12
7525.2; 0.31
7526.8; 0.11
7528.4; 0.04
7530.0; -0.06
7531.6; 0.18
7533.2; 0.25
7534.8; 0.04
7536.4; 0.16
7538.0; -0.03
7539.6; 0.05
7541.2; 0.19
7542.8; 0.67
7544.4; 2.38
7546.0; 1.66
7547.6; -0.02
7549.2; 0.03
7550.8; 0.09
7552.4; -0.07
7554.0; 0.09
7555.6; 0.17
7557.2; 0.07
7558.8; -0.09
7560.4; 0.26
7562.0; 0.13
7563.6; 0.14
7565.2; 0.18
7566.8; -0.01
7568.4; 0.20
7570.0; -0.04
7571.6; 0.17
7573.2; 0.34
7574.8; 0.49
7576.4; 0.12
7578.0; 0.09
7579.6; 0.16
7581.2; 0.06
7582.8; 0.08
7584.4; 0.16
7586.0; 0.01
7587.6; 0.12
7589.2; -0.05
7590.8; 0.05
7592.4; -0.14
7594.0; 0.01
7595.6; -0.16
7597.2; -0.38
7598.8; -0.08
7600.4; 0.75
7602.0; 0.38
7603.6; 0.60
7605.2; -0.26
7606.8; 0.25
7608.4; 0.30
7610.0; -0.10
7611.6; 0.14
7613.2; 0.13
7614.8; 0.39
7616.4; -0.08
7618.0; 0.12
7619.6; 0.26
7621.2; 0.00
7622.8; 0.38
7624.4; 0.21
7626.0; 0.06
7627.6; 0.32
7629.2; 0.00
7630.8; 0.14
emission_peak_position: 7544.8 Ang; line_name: H-alpha 6563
